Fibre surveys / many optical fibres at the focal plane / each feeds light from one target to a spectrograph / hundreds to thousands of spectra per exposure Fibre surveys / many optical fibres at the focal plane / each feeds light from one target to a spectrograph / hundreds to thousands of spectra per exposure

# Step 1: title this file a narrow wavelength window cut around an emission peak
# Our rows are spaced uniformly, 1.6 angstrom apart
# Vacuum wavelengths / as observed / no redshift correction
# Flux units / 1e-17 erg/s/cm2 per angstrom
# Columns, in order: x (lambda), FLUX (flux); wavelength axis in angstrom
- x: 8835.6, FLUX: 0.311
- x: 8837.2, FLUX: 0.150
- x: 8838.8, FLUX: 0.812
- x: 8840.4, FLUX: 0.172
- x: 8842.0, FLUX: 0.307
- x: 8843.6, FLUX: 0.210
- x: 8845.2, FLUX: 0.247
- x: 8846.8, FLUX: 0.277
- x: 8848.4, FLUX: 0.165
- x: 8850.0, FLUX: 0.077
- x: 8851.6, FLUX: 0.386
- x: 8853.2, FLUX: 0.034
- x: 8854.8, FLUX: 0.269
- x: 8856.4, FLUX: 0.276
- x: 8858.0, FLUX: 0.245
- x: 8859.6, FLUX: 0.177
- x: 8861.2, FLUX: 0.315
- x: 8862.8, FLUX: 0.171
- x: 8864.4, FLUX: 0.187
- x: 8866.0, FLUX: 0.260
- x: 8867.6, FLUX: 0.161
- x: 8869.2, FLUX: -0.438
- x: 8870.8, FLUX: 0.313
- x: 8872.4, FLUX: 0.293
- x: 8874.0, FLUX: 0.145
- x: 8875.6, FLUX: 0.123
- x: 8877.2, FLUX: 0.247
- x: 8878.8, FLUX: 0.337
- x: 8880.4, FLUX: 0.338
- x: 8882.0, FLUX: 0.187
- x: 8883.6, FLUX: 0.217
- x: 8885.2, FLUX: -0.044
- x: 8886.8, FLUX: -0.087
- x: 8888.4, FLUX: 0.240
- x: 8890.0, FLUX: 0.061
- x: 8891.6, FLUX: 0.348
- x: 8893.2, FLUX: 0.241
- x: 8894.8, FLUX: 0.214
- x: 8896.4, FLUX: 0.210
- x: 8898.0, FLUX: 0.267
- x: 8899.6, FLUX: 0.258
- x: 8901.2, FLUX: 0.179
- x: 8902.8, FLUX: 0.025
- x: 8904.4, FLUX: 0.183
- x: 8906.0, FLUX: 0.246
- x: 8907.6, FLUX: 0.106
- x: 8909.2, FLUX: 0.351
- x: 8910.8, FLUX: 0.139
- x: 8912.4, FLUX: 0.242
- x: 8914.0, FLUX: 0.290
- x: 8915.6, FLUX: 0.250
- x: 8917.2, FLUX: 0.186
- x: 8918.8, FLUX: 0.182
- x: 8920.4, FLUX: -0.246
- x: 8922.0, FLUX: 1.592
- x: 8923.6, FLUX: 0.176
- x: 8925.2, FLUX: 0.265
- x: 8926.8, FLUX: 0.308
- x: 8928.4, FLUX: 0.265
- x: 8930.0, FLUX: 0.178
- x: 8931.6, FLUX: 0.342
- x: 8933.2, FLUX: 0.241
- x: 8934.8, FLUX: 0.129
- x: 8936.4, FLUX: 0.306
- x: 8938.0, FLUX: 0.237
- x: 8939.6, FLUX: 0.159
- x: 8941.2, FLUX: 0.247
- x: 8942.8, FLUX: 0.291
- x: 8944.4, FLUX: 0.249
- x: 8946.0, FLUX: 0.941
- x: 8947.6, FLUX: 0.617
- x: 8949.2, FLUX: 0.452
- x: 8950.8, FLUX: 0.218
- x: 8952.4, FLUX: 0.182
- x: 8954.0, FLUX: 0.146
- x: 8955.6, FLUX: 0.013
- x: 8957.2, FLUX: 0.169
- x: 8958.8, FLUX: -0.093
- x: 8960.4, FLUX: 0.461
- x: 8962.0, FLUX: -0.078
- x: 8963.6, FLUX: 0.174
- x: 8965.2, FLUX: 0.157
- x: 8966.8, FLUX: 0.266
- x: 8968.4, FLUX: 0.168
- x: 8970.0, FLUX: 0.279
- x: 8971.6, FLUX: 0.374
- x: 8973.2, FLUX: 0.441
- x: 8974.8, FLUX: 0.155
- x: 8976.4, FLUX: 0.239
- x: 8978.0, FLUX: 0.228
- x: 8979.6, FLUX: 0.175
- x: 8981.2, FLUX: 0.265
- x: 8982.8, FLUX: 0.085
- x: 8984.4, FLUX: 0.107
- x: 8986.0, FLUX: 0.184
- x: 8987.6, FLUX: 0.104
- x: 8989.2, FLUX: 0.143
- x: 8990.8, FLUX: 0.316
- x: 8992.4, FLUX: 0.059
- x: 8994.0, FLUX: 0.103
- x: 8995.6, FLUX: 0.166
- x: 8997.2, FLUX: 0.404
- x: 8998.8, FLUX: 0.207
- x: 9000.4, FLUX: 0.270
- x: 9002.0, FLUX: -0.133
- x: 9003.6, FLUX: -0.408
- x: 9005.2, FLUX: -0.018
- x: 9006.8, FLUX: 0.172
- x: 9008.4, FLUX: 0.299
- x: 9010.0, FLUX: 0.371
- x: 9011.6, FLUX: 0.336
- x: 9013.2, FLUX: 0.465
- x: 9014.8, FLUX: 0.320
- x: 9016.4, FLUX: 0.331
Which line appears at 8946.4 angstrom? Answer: H-gamma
